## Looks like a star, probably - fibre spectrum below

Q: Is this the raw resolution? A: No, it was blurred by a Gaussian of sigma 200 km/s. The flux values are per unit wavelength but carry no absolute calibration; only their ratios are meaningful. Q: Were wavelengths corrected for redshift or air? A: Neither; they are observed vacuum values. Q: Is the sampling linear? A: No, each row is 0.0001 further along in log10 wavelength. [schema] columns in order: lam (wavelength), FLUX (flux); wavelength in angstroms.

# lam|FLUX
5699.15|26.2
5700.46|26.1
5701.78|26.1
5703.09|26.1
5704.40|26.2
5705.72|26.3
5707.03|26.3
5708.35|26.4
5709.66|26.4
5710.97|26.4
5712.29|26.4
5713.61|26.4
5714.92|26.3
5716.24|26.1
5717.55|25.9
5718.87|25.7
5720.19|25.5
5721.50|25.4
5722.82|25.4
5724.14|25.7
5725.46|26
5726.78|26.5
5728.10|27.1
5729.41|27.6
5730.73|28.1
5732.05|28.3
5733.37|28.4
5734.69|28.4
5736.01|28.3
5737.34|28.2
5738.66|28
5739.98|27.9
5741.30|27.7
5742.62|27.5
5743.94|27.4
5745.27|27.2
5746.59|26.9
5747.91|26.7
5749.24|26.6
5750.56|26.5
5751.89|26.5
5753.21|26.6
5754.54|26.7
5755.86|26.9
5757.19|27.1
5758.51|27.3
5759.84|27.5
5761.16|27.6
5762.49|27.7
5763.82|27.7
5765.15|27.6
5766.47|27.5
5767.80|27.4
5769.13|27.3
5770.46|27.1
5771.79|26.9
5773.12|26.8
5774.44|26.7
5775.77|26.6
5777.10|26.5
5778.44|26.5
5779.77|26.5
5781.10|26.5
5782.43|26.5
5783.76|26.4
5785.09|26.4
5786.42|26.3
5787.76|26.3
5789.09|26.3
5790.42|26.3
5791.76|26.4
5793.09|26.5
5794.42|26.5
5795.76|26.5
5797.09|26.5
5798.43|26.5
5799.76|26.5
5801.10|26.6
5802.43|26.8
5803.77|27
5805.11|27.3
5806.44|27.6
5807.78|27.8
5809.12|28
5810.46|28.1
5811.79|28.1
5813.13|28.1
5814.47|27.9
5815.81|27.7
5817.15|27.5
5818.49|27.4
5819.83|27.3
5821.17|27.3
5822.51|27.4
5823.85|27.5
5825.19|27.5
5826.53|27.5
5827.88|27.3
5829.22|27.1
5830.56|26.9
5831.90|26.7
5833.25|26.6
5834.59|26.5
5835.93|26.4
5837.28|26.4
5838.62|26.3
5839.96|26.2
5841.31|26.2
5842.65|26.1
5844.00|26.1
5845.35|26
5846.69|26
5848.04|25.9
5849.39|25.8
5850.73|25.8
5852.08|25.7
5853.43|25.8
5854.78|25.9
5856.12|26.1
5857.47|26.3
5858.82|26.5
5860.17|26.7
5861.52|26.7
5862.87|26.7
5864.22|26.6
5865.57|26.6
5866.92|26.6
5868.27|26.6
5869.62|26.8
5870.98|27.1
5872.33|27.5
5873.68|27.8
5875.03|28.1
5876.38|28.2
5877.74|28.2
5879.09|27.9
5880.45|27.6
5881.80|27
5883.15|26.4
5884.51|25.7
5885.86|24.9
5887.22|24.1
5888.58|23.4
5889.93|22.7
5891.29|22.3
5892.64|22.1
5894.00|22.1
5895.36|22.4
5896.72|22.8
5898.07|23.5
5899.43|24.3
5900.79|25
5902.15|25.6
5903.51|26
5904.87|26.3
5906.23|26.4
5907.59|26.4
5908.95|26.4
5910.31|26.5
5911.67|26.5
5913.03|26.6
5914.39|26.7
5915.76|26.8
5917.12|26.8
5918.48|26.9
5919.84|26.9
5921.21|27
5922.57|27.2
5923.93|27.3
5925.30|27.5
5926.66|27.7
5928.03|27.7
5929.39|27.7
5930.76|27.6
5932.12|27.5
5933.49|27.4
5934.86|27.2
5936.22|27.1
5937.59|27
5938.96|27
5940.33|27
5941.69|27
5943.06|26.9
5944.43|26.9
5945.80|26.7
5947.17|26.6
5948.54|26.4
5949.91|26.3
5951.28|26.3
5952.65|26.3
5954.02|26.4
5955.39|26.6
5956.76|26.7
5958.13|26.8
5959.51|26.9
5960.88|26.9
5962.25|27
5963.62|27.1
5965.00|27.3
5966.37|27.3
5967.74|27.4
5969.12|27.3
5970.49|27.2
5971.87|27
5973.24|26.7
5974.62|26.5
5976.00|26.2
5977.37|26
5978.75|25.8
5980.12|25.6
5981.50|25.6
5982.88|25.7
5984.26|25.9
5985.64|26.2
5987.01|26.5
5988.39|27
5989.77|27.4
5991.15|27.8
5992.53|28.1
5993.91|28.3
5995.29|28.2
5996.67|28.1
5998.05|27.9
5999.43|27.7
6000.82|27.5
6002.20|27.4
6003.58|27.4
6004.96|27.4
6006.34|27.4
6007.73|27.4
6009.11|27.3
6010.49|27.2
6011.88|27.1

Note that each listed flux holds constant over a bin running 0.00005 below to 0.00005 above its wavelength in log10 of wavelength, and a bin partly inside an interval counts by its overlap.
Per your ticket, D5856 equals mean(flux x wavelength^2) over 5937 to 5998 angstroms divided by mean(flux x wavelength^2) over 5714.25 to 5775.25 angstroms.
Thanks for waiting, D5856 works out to 1.1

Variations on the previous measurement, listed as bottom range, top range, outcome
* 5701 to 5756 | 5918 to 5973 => 1.09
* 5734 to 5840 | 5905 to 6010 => 1.06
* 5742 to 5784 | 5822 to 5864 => 1.01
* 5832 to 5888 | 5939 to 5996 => 1.05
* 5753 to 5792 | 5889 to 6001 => 1.04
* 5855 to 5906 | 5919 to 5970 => 1.07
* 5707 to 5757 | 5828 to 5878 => 1.03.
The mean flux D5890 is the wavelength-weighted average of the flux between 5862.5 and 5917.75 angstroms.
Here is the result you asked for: 25.8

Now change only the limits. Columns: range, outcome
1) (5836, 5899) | 25.8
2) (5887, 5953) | 26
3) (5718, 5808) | 26.9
